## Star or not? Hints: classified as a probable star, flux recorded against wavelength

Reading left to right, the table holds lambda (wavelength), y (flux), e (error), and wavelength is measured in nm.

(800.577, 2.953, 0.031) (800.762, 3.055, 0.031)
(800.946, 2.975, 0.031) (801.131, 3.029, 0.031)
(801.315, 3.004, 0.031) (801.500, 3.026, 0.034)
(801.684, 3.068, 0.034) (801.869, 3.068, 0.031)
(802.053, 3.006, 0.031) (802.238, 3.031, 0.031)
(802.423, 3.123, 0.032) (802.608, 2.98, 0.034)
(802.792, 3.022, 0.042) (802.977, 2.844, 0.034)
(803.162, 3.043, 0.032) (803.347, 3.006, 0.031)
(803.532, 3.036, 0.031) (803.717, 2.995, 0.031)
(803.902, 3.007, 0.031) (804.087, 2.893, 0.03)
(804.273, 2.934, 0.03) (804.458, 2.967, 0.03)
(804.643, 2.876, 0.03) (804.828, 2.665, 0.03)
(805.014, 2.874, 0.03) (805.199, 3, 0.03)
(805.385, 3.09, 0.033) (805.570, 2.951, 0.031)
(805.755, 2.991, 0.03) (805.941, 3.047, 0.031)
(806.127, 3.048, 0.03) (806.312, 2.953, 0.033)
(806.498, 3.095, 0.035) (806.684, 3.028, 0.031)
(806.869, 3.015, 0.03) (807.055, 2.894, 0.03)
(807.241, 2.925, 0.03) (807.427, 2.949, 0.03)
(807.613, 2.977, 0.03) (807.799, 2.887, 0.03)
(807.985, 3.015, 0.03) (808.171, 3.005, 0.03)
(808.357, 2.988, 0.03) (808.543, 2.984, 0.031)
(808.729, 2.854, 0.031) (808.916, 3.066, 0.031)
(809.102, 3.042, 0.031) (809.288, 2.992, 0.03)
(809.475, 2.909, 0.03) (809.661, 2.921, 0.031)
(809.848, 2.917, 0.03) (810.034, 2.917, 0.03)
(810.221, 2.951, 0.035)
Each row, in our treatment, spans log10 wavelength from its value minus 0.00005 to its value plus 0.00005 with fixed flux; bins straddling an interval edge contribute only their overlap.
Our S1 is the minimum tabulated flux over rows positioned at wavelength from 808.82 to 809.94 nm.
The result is 2.909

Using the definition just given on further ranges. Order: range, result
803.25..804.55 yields 2.893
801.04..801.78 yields 3.004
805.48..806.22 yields 2.951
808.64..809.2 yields 2.854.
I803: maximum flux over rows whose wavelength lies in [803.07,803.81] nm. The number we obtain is 3.043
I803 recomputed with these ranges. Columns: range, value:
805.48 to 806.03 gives 3.047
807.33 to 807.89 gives 2.977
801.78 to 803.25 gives 3.123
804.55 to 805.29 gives 3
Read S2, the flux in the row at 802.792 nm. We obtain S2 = 3.022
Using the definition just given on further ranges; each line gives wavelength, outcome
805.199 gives 3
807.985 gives 3.015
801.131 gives 3.029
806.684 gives 3.028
